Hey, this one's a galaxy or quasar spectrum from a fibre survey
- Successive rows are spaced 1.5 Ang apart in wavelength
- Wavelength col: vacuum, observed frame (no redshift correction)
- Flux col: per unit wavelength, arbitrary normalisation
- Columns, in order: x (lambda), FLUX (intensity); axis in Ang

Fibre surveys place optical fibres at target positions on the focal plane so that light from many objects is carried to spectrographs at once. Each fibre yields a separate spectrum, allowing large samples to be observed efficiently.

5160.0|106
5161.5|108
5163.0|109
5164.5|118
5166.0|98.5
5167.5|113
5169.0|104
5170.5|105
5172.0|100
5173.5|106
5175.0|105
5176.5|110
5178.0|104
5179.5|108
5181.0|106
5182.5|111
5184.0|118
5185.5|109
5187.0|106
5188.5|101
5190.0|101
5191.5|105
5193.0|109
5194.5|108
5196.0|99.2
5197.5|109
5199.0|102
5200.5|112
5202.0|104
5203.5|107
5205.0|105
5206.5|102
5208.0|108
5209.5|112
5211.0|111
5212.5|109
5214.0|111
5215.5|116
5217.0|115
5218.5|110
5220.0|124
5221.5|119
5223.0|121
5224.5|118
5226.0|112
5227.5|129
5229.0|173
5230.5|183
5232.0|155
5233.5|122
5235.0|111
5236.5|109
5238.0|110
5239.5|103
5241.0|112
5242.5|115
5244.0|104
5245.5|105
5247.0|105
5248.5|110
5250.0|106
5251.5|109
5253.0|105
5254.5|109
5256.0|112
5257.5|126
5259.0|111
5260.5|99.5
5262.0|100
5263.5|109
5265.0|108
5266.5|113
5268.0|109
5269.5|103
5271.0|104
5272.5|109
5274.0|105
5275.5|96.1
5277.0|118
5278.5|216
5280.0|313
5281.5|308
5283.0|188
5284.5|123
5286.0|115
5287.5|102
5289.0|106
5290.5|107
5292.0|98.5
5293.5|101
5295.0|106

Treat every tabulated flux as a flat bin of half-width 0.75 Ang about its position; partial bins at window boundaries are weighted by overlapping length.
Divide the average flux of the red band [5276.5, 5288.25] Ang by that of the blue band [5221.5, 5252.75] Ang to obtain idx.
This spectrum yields 1.6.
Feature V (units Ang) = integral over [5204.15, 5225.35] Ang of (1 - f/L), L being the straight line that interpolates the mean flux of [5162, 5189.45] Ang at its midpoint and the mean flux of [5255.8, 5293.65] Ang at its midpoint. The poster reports 0.7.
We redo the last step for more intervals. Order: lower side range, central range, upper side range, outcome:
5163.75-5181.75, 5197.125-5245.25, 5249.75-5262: -4.1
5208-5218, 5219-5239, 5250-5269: -3.3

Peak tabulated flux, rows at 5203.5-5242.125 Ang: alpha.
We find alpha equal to 183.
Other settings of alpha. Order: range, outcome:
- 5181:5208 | 118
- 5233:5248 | 122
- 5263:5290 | 313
